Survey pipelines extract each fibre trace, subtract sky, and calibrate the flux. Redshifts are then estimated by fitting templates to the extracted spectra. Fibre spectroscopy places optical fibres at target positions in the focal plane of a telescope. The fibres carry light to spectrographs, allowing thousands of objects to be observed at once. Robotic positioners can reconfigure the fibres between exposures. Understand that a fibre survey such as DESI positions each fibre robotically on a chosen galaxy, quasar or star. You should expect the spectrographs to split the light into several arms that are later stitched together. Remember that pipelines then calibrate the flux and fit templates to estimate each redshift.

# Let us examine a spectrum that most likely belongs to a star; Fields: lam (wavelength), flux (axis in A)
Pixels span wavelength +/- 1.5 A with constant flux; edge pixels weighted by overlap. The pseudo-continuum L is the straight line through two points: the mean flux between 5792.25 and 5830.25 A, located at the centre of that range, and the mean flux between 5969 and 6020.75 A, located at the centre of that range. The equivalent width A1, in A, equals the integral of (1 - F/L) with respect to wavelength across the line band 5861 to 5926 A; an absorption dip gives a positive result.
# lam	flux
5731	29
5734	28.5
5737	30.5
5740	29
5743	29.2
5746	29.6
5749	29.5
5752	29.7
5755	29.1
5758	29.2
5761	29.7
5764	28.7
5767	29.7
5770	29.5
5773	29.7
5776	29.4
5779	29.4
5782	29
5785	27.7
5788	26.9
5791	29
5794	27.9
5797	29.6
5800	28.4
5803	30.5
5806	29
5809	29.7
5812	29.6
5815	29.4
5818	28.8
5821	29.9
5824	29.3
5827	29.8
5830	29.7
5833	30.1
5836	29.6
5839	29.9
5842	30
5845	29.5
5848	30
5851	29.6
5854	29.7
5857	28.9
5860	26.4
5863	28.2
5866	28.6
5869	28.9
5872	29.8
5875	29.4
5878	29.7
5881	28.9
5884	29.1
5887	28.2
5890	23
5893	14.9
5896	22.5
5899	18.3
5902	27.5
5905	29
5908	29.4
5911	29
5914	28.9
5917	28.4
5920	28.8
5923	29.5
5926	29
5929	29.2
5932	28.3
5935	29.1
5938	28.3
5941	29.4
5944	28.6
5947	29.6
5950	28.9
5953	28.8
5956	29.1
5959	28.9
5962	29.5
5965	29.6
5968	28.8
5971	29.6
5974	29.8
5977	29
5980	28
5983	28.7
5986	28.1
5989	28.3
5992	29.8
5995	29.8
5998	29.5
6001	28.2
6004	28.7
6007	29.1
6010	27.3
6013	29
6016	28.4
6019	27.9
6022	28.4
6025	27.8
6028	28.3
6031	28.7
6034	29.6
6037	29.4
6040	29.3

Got 4.26 A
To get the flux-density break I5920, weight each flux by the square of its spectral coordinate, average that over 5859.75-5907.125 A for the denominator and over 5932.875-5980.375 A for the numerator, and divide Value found 1.13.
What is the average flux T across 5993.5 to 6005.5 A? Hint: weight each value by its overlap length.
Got 29.1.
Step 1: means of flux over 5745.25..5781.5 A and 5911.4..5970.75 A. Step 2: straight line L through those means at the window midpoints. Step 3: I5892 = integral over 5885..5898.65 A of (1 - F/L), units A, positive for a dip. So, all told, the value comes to 3.3 A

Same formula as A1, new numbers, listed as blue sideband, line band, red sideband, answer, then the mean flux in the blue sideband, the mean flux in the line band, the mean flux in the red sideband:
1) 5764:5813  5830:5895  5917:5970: 1.86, 29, 28.2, 29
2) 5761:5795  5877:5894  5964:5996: 1.83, 28.9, 25.8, 29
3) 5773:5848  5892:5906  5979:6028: 3.13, 29.3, 22.5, 28.6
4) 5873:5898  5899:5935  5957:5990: -2.09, 25.6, 28.4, 28.9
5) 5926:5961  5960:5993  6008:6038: -0.30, 28.9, 29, 28.5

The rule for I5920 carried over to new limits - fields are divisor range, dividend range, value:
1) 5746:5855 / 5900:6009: 1.04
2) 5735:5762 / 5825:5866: 1.03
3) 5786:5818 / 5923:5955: 1.05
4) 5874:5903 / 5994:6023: 1.19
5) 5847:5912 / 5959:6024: 1.10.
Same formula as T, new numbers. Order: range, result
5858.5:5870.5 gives 28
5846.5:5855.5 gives 29.8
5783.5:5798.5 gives 28.2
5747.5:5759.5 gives 29.4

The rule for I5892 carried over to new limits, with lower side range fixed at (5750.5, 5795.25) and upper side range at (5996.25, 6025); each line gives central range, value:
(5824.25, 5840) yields -0.50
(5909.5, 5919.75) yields -0.03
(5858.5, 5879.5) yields 0.04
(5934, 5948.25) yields -0.18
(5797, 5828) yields -0.59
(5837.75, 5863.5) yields -0.31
